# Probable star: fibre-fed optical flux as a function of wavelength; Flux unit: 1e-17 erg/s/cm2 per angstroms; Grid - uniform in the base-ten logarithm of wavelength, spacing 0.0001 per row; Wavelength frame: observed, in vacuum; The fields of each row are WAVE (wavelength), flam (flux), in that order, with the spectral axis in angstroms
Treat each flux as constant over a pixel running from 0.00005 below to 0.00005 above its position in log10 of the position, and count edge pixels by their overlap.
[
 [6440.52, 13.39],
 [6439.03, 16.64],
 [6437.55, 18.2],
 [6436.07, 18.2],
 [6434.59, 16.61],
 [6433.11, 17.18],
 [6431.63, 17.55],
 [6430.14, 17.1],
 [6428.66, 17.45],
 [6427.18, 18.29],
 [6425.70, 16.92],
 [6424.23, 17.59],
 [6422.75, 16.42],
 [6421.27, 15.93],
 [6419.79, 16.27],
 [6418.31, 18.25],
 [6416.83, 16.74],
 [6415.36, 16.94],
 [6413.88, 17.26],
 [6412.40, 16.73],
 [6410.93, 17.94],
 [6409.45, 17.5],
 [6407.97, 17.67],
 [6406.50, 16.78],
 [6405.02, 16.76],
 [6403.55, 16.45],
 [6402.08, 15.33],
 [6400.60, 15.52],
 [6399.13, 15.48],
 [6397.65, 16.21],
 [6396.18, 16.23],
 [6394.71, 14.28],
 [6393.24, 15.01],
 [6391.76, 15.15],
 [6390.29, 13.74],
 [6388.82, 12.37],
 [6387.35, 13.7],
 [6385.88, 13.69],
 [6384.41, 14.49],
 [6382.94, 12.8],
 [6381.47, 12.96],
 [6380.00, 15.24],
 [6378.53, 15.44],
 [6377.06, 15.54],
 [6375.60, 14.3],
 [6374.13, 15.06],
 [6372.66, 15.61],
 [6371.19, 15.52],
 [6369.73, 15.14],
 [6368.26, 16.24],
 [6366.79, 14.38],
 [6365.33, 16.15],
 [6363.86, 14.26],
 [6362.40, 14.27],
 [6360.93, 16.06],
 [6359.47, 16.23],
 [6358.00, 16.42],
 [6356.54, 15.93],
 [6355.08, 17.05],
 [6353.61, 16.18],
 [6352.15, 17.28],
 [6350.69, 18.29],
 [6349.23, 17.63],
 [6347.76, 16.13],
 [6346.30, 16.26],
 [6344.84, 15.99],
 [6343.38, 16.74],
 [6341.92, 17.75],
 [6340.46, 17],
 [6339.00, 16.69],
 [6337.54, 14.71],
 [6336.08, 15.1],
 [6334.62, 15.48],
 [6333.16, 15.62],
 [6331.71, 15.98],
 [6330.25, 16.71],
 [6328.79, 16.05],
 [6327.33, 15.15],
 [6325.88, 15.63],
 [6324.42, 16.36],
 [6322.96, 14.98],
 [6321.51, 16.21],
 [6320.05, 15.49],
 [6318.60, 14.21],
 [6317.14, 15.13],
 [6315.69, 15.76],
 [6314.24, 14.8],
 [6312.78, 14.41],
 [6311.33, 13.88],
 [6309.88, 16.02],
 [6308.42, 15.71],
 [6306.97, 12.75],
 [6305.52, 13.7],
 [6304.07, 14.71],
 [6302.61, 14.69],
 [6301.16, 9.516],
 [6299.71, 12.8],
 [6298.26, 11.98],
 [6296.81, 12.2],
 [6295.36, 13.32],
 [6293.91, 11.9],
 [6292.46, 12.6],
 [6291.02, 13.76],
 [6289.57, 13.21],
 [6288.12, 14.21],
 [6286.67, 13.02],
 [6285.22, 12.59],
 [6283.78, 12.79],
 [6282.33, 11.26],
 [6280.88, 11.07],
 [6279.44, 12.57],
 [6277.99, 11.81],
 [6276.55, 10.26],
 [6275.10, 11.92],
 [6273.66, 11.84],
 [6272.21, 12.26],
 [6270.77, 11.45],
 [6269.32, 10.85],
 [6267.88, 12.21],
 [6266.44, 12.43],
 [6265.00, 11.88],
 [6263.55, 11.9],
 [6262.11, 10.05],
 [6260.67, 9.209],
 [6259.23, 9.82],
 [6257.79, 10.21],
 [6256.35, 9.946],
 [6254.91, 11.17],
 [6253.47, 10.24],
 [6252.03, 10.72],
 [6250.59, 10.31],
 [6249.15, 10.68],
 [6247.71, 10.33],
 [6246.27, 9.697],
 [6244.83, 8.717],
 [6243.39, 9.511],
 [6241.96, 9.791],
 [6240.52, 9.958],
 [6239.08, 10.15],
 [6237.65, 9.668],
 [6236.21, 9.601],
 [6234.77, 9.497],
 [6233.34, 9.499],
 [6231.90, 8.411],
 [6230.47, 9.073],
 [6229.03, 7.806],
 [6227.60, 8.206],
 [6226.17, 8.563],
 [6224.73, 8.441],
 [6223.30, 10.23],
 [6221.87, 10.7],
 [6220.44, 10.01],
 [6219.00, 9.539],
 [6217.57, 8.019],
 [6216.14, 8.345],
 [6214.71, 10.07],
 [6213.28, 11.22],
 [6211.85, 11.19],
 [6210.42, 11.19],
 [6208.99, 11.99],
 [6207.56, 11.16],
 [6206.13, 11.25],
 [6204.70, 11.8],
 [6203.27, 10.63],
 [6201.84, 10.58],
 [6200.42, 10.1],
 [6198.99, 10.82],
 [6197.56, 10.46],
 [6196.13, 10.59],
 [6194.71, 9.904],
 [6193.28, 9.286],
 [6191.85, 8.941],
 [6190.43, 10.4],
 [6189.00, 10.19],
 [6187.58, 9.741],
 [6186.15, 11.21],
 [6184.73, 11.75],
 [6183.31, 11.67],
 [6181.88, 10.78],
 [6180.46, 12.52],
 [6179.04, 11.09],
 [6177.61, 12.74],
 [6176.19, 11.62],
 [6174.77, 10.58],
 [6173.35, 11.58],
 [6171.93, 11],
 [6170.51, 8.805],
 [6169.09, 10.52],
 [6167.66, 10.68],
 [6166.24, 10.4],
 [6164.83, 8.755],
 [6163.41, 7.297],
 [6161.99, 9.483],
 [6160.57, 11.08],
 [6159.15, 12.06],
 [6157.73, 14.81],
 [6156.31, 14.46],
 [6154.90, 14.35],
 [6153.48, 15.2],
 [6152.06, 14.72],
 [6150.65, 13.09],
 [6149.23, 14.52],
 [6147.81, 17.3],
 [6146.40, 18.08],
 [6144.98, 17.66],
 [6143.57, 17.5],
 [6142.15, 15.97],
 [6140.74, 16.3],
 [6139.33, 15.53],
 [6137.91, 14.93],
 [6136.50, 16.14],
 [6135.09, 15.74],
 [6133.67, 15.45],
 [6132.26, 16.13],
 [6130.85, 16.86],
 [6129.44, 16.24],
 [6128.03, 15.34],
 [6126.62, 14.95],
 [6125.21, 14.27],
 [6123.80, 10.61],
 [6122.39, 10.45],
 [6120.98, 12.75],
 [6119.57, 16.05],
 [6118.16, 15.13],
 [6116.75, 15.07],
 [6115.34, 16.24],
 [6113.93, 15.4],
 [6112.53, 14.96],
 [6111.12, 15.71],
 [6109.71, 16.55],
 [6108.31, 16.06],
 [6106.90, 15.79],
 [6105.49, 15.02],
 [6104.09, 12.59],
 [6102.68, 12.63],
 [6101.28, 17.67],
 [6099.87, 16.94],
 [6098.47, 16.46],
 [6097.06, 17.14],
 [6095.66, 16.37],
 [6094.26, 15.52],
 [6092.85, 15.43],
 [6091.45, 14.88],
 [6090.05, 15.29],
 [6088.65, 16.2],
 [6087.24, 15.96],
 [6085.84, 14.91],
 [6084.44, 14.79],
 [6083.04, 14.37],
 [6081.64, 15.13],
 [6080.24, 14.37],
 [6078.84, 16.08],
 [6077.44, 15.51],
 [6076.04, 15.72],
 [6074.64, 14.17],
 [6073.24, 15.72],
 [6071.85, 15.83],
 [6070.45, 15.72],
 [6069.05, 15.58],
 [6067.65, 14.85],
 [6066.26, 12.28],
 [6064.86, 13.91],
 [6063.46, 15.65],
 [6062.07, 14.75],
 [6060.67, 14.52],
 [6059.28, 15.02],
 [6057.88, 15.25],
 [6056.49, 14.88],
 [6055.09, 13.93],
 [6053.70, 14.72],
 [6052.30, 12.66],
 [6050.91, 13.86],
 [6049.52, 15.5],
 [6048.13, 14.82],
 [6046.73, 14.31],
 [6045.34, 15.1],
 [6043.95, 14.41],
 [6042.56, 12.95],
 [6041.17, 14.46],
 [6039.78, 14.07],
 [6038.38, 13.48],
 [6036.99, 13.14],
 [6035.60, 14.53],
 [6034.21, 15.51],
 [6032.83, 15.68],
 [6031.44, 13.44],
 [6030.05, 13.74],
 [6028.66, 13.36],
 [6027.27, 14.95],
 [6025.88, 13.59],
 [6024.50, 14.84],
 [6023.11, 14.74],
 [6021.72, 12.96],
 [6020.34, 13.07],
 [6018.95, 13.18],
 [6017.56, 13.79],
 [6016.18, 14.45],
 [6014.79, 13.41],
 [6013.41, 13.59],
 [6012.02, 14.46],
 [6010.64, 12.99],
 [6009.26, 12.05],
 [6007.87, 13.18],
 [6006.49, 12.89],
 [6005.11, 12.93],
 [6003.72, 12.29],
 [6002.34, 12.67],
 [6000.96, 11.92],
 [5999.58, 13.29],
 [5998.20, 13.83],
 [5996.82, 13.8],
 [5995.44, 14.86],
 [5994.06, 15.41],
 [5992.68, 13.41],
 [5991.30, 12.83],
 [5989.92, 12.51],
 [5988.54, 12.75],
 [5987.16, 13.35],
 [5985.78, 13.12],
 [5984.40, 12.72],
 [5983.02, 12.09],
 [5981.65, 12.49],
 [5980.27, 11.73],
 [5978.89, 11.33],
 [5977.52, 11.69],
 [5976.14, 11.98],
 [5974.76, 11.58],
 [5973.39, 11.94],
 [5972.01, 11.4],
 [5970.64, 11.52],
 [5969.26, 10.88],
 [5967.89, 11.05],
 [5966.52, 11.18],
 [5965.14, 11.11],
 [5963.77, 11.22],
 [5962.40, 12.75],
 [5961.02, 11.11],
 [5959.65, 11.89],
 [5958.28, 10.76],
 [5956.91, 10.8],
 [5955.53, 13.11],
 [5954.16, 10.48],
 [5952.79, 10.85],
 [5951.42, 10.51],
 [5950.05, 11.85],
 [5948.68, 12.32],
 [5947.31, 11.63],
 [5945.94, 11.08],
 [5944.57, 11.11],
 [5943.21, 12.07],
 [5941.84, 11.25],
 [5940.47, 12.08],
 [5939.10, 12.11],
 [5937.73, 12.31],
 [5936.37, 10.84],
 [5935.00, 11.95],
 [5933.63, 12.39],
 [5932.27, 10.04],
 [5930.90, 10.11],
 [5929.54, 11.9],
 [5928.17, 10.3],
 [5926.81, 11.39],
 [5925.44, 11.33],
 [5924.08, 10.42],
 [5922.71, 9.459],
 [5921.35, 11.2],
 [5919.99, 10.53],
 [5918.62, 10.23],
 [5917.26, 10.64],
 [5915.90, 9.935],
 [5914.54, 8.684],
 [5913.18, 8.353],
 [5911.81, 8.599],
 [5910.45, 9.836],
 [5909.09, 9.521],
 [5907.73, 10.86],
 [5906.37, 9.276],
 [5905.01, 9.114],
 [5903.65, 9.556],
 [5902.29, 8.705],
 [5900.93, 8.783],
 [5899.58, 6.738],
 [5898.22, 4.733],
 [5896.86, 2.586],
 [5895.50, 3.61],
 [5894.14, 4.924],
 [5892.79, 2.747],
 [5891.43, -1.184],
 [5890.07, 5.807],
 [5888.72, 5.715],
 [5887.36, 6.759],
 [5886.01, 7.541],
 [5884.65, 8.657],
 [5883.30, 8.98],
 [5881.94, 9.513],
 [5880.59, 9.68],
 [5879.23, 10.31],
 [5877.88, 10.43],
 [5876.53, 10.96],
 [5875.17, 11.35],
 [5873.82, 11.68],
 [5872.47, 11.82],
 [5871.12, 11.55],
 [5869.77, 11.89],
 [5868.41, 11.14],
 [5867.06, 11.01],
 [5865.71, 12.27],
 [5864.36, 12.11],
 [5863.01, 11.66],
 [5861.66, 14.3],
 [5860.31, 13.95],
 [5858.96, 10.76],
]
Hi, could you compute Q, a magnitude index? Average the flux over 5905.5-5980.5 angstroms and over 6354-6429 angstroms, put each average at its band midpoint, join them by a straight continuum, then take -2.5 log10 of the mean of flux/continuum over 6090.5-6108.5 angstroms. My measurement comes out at -0.22 mag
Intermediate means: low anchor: 11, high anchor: 15.8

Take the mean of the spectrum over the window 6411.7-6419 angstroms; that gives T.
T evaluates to 17.2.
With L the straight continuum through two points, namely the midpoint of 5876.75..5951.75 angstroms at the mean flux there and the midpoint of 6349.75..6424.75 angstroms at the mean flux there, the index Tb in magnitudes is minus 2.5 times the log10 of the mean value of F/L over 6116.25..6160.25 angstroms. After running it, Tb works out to -0.216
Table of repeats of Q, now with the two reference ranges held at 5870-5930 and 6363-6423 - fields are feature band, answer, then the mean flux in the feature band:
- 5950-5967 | -0.19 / 11.3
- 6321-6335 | -0.08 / 15.8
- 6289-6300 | 0.12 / 12.7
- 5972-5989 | -0.23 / 12.2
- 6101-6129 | -0.24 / 14.6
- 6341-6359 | -0.13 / 16.8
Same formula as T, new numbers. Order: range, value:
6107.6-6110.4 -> 16.3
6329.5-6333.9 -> 16.1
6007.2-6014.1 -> 13.3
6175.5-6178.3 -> 12.2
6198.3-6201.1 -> 10.5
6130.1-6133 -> 16.5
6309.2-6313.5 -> 14.8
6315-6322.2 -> 15.4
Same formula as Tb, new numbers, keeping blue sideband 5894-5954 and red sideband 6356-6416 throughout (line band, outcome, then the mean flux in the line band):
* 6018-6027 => -0.23 mag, 13.8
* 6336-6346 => -0.10 mag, 16.4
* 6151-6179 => 0.11 mag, 11.6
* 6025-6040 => -0.25 mag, 14.1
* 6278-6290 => 0.14 mag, 12.5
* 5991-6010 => -0.22 mag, 13.3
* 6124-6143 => -0.24 mag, 15.6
